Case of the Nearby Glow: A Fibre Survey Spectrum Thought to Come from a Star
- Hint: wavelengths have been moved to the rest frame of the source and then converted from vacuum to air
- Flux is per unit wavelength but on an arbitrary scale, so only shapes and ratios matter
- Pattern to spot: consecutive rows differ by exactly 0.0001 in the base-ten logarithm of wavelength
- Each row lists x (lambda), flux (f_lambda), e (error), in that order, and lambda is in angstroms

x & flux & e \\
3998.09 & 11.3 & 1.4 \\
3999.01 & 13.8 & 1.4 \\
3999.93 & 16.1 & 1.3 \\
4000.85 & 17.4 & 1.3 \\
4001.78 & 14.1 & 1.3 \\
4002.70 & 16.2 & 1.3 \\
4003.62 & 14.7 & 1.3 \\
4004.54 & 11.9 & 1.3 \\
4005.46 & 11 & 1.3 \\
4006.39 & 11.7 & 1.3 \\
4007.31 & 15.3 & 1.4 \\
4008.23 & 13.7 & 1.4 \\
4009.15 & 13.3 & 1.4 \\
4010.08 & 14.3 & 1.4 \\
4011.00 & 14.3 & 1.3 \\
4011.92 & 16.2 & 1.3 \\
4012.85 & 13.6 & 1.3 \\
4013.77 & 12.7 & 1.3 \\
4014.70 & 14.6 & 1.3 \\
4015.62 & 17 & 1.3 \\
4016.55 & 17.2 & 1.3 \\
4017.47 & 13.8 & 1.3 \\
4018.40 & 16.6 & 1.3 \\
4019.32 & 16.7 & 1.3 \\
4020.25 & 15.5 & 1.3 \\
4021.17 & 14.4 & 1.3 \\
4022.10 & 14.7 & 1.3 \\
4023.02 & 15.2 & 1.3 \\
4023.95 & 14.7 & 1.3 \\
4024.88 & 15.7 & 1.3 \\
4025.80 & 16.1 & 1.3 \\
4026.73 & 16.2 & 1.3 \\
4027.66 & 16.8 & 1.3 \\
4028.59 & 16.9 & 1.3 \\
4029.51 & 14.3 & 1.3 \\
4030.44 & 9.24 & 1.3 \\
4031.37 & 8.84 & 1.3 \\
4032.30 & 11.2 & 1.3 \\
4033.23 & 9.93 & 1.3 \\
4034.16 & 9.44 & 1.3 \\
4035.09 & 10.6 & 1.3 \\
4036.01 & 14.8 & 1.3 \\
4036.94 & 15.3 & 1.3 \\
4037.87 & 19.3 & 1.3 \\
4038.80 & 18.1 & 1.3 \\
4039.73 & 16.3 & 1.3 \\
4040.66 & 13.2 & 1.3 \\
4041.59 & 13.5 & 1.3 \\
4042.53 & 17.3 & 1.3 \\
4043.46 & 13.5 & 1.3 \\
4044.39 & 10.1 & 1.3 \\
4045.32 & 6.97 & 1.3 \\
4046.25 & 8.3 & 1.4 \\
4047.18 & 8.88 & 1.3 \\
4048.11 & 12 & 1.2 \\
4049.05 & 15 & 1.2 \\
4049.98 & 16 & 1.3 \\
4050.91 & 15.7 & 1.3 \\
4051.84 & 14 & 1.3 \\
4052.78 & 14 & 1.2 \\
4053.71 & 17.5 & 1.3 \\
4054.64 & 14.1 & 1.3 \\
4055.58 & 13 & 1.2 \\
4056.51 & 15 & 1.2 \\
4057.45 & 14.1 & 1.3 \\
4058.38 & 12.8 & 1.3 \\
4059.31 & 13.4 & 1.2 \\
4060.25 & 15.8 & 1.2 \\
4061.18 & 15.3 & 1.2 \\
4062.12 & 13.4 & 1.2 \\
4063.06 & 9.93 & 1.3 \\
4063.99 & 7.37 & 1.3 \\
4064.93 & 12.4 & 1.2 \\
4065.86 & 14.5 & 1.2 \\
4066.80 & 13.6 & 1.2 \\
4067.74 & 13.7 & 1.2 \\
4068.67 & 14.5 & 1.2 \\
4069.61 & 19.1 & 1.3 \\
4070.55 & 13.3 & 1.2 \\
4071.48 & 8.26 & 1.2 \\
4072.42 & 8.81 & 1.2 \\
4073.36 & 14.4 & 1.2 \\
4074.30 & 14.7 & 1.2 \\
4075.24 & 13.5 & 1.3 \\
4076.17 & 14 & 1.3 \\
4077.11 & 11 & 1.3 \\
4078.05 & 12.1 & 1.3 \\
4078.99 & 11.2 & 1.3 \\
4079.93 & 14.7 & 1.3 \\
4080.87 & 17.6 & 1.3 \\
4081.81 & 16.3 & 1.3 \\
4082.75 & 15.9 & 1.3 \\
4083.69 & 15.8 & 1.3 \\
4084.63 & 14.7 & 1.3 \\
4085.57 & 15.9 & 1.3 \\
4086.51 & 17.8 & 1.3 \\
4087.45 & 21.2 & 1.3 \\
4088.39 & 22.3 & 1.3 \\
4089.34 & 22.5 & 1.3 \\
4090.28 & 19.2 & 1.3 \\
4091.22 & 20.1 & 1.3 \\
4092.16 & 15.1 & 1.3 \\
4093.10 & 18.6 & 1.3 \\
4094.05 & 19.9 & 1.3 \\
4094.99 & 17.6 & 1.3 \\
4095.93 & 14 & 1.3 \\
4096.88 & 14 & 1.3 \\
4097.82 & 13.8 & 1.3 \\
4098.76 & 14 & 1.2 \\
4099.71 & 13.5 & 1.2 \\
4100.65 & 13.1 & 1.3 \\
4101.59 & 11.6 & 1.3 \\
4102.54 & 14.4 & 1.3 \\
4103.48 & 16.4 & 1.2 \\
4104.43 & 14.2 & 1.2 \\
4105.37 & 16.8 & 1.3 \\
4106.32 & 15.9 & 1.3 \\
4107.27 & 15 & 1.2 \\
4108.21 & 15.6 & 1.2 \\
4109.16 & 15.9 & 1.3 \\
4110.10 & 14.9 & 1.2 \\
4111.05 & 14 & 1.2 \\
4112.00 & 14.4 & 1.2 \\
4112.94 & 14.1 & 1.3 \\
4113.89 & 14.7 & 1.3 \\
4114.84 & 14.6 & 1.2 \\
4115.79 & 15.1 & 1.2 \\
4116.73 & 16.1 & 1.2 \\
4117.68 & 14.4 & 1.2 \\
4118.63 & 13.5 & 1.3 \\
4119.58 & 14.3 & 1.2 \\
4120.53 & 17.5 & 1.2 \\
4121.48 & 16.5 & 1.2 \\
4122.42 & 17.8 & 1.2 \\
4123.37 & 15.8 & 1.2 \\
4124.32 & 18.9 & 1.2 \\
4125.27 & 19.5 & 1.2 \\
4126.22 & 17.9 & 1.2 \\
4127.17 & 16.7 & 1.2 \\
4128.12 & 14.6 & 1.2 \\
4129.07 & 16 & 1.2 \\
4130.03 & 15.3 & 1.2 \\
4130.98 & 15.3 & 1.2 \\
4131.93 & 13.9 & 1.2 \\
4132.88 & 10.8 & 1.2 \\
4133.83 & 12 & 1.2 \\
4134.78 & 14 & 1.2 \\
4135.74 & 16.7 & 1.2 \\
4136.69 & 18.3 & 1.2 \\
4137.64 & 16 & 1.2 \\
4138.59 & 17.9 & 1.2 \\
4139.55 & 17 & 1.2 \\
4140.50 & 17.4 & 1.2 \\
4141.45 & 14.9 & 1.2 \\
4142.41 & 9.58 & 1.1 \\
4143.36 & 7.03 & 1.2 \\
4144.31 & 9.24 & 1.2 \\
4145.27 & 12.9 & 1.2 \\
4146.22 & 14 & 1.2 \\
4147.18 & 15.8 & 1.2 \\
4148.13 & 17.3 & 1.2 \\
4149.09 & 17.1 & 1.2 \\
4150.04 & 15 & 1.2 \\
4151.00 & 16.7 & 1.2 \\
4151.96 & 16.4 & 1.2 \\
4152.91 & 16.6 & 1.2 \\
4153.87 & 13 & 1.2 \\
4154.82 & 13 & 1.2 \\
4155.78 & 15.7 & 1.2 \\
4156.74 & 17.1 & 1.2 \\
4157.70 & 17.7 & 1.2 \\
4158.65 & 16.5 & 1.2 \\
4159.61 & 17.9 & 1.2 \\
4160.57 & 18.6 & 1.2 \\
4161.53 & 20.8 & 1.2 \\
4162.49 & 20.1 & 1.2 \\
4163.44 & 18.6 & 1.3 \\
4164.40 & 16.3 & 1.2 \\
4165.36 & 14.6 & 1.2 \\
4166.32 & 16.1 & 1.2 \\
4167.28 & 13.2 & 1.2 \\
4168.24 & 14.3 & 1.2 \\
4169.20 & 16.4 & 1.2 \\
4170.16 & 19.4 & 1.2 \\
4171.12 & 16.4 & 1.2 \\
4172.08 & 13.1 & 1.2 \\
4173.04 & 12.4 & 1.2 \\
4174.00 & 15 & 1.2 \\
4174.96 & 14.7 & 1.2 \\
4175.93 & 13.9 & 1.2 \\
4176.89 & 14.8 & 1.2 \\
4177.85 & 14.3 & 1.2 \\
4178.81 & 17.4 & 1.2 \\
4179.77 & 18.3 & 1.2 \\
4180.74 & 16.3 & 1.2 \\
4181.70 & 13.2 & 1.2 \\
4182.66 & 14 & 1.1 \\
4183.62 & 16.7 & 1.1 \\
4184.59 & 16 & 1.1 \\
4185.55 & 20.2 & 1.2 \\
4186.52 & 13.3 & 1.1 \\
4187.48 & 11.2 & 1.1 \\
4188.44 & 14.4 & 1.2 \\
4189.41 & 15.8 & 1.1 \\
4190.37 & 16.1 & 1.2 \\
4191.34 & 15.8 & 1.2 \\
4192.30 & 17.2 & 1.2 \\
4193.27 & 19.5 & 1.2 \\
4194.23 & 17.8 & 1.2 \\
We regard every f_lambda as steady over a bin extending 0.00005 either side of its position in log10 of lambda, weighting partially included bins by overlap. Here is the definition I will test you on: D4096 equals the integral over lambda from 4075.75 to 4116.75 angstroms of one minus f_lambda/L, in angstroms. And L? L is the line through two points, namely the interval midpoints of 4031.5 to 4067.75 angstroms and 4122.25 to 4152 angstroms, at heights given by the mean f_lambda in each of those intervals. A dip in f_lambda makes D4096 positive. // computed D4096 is -4.0 angstroms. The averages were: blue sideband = 13.3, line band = 15.7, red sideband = 15.2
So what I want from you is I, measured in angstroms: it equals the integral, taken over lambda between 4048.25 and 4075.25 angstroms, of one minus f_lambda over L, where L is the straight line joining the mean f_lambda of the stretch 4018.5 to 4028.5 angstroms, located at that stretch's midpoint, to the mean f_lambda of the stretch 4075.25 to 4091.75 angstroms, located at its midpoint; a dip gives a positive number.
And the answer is 4.2 angstroms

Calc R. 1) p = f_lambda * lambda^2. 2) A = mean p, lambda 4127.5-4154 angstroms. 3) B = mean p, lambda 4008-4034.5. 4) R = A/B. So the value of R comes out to 1.09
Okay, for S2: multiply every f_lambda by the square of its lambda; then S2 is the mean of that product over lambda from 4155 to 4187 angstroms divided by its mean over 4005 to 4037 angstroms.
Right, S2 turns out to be 1.24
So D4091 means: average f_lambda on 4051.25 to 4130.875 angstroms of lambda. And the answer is 15.1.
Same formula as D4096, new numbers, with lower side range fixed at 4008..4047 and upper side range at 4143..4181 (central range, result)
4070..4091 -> -0.9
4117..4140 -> -1.0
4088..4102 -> -1.7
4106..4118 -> 0.0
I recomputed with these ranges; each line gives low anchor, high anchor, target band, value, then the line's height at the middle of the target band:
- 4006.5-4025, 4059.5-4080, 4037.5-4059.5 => -0.2 angstroms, 13.7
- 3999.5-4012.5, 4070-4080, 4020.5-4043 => -1.2 angstroms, 13.6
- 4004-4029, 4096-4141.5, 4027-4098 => 3.4 angstroms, 15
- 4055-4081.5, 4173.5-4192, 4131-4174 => -1.7 angstroms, 14.8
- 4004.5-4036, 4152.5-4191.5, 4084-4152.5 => -2.1 angstroms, 15.2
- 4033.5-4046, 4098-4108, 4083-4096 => -3.6 angstroms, 14.3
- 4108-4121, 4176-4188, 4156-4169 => -1.5 angstroms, 15.3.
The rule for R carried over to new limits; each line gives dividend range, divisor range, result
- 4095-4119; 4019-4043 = 1.06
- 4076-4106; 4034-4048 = 1.25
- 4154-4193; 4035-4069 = 1.24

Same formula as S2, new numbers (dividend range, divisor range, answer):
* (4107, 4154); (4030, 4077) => 1.20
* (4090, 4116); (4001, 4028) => 1.08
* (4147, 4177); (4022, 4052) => 1.26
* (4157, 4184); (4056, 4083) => 1.26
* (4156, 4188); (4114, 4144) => 1.07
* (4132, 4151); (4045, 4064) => 1.14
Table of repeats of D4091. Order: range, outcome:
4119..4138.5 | 15.9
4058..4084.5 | 13.5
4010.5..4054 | 14.1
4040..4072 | 13.2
